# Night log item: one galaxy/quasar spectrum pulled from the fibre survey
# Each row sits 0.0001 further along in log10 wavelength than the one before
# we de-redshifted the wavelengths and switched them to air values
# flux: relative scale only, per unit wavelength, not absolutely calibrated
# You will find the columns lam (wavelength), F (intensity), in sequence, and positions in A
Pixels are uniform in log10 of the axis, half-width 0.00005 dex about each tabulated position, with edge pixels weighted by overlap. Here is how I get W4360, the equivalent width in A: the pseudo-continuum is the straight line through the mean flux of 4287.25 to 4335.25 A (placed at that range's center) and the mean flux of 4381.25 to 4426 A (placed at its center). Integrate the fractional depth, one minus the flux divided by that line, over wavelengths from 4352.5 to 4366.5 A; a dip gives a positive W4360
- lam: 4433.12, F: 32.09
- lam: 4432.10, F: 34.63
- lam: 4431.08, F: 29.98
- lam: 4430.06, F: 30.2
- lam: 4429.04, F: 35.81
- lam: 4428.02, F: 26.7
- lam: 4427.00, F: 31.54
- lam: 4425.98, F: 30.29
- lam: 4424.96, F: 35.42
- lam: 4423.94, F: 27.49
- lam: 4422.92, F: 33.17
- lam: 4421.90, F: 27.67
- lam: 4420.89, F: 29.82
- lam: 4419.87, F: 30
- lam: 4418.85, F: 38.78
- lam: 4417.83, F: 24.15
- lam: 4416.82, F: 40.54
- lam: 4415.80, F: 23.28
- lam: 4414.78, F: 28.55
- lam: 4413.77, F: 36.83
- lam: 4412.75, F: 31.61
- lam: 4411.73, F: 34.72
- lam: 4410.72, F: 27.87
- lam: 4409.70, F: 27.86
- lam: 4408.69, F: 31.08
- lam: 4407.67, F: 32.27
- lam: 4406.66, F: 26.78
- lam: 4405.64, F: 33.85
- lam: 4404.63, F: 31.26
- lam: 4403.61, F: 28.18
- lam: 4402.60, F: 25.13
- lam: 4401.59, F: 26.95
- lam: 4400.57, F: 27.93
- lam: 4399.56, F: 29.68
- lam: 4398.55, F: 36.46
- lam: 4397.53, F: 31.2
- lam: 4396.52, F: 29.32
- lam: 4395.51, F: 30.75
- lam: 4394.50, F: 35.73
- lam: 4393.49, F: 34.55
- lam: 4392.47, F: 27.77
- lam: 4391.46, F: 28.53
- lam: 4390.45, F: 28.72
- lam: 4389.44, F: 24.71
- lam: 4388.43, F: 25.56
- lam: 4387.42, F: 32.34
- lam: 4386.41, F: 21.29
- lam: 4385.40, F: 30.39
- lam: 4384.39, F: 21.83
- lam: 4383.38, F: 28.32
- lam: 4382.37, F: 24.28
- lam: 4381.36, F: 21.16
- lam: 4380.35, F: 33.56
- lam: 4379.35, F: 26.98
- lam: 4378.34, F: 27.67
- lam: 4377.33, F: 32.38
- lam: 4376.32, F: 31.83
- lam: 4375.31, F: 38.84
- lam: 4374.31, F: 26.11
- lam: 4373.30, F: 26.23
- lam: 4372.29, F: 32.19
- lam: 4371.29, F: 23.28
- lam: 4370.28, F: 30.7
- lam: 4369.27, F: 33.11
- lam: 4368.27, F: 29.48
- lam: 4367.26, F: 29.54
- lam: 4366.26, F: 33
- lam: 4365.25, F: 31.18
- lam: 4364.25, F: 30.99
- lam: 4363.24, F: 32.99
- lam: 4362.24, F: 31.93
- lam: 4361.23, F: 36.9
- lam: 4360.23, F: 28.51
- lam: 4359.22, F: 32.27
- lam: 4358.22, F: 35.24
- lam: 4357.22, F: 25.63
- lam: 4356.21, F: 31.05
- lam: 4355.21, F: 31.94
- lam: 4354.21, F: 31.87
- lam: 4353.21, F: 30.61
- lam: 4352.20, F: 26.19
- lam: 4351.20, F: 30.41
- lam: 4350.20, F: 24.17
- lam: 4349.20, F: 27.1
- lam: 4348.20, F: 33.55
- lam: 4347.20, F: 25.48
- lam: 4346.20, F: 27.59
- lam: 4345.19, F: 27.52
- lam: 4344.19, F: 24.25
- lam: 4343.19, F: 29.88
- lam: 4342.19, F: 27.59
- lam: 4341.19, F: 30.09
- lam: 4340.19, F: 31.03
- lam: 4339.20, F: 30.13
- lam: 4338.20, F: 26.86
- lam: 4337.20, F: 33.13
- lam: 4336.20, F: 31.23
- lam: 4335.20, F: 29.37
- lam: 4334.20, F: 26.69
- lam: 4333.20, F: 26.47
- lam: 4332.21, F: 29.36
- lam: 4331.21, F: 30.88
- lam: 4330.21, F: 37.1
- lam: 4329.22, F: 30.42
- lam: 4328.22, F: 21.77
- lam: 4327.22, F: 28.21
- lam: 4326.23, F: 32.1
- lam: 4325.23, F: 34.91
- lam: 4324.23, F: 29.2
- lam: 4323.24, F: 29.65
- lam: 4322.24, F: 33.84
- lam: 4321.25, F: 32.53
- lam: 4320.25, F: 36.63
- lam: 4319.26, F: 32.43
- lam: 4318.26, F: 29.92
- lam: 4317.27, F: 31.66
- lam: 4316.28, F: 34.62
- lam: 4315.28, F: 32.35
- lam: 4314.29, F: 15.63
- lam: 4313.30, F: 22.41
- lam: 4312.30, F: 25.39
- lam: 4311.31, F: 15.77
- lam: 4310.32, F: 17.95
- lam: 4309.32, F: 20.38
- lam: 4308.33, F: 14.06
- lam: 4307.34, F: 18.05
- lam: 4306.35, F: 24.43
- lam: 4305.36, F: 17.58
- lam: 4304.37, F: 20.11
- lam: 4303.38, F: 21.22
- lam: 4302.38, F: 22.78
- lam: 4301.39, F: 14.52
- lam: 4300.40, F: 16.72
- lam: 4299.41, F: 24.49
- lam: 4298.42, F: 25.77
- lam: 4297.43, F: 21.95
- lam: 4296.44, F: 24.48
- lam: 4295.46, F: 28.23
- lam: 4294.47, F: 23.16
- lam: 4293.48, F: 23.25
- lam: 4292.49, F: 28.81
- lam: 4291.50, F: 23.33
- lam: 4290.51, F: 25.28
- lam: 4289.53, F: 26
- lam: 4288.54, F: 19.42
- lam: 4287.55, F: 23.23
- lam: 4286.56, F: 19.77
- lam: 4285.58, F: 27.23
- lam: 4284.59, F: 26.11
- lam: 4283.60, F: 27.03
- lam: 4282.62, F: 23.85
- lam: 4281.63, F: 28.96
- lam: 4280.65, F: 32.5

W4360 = -1.95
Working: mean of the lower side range 25.6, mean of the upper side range 29.7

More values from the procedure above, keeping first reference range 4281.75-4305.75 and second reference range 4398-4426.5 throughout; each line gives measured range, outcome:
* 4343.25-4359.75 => -1.4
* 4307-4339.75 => -3.7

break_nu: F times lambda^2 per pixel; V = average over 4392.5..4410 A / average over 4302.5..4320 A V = 1.36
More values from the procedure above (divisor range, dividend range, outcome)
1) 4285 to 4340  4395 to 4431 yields 1.24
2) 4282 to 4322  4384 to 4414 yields 1.29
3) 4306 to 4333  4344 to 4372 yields 1.11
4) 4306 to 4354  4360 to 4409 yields 1.09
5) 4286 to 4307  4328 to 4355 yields 1.31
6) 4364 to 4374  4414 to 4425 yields 1.05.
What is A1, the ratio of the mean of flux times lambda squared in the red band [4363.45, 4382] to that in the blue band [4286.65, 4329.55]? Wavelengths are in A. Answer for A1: 1.24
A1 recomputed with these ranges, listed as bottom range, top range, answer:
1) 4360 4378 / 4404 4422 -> 1.02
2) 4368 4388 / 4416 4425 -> 1.12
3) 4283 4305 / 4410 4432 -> 1.42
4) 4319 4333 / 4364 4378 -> 1.00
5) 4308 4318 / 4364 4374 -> 1.31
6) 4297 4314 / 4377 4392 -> 1.40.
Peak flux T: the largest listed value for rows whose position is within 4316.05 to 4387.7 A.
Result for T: 38.84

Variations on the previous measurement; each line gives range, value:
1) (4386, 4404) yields 36.46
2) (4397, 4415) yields 36.83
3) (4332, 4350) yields 33.55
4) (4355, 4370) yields 36.9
